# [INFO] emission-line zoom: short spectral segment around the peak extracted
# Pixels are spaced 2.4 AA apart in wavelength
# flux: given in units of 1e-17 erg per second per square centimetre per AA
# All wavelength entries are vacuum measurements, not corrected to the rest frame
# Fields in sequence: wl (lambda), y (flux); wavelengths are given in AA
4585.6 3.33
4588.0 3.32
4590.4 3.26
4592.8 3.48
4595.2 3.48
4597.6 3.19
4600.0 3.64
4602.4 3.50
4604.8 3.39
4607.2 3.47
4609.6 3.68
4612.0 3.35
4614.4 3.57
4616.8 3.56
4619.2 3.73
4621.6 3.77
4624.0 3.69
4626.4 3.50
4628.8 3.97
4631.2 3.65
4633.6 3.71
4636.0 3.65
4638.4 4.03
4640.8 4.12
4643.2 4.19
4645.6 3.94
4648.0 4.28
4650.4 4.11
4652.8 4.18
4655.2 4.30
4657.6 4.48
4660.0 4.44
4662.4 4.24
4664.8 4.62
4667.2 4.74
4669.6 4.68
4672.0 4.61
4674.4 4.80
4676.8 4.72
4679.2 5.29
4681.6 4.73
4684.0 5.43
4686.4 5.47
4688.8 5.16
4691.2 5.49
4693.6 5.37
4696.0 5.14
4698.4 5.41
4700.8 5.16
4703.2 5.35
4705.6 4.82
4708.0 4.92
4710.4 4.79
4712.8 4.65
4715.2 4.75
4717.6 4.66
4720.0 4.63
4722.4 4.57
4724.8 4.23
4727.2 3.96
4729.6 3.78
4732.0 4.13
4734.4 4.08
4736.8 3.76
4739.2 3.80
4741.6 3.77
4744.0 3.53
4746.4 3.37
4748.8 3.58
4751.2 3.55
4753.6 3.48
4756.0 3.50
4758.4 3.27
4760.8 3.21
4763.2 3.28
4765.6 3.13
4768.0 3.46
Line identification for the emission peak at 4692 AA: C IV 1549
